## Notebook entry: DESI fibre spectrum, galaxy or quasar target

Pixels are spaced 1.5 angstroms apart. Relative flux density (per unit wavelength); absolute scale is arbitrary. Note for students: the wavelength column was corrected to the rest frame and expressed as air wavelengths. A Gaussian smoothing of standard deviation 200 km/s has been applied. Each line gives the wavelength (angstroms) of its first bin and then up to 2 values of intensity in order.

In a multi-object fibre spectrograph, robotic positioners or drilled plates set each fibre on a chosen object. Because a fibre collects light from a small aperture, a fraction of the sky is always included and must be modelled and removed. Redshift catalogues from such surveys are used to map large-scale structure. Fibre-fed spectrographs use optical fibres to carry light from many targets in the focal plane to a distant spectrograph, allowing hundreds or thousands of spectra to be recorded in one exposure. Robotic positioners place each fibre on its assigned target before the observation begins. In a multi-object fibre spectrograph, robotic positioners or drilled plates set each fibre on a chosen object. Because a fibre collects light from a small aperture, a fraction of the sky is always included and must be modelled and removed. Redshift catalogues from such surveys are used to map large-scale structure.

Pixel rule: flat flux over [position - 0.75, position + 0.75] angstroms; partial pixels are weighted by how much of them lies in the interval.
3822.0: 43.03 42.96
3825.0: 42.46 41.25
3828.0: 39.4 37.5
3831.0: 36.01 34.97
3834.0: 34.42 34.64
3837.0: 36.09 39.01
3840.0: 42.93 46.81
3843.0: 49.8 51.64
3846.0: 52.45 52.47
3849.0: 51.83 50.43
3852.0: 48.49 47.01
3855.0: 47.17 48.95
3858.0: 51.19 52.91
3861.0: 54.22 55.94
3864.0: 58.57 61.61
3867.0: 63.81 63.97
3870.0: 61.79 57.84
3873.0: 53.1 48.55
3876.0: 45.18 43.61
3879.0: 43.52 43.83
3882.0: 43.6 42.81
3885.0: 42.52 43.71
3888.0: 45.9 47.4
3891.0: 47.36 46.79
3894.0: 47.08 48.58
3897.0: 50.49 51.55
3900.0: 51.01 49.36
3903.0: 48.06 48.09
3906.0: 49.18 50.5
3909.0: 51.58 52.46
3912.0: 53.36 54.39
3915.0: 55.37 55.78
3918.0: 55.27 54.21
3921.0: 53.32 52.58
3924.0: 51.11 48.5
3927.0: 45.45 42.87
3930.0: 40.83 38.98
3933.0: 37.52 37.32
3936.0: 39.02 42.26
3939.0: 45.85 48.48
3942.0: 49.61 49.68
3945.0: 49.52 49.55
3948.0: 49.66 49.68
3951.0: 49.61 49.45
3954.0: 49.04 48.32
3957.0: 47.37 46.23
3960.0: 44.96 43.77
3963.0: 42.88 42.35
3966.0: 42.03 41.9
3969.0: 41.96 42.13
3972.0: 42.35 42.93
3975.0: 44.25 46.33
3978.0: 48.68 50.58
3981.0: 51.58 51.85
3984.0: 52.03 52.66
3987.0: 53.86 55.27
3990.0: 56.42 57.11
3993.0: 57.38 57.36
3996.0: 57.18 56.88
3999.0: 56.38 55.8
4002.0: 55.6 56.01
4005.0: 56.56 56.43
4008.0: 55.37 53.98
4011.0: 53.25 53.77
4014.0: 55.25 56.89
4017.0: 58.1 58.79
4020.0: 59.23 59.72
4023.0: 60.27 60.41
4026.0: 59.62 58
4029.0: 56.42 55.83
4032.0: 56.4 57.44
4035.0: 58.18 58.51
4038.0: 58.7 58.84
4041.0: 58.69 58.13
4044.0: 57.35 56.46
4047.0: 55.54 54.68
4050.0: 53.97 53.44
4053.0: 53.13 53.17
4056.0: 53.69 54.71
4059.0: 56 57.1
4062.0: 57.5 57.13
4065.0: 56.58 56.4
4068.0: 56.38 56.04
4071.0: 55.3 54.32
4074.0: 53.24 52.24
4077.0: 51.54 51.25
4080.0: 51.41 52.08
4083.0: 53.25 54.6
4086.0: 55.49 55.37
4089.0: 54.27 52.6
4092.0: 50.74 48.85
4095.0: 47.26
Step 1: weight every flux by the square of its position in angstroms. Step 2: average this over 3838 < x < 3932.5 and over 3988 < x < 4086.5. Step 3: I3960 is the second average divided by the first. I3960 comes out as 1.2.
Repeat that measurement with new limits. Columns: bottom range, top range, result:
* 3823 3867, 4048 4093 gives 1.30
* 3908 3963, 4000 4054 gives 1.24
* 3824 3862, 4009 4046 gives 1.40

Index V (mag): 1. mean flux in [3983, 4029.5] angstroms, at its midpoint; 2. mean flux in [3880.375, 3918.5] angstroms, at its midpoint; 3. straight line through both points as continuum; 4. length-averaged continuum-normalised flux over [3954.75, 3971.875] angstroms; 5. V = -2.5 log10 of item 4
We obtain 0.21 mag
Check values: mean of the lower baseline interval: 49.1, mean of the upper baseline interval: 56.5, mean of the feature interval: 43.9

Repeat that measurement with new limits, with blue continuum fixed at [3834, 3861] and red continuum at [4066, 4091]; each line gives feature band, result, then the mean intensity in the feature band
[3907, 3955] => 0.02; 48.5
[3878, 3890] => 0.10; 44.1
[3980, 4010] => -0.08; 55.3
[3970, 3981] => 0.11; 45.8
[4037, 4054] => -0.07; 56.3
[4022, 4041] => -0.11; 58.3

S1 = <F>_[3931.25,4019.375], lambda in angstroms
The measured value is 49.8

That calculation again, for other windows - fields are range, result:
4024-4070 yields 56.6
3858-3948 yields 49.5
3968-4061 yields 54.7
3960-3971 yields 42.6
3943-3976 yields 45.9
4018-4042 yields 58.4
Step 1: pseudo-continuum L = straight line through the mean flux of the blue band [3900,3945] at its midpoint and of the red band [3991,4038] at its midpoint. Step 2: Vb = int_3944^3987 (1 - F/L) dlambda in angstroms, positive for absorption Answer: 4.4 angstroms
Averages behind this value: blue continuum 48.4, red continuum 57.1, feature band 47.1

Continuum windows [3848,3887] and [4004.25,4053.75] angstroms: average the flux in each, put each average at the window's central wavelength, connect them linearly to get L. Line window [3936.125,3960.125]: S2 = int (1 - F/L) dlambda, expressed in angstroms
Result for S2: 2.7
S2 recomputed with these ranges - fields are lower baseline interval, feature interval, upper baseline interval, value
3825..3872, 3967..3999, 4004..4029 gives 2.8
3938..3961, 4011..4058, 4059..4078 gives -3.1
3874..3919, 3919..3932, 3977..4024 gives 0.7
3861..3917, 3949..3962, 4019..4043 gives 1.6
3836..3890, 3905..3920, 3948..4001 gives -1.1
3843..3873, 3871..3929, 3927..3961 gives 0.9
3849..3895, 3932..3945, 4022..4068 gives 2.2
